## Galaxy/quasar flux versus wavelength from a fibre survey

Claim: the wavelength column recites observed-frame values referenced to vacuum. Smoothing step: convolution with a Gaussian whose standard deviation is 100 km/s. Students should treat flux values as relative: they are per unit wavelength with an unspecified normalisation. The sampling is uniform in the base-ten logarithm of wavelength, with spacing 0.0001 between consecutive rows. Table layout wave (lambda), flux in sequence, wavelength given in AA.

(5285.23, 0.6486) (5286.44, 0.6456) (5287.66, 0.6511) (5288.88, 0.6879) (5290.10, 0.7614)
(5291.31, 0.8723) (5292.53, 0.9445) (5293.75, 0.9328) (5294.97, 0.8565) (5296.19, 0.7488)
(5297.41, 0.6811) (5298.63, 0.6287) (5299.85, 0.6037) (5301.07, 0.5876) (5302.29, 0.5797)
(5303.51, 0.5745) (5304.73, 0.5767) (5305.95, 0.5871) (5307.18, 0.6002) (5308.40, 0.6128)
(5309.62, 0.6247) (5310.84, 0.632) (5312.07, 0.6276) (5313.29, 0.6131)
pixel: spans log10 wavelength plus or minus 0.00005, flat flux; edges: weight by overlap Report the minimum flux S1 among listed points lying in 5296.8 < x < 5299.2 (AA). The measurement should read 0.6287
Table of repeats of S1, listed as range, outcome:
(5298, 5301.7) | 0.5876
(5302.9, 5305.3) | 0.5745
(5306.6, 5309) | 0.6002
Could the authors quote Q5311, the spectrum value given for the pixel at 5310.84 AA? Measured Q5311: 0.632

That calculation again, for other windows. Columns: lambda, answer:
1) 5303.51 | 0.5745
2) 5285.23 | 0.6486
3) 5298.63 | 0.6287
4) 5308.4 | 0.6128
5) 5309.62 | 0.6247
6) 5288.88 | 0.6879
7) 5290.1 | 0.7614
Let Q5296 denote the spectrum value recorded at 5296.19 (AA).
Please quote 0.7488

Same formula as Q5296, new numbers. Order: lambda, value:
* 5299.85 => 0.6037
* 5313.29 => 0.6131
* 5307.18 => 0.6002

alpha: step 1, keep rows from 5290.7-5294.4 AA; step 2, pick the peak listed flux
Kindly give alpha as 0.9445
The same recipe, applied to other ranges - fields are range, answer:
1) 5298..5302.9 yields 0.6287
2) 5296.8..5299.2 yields 0.6811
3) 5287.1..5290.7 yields 0.7614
